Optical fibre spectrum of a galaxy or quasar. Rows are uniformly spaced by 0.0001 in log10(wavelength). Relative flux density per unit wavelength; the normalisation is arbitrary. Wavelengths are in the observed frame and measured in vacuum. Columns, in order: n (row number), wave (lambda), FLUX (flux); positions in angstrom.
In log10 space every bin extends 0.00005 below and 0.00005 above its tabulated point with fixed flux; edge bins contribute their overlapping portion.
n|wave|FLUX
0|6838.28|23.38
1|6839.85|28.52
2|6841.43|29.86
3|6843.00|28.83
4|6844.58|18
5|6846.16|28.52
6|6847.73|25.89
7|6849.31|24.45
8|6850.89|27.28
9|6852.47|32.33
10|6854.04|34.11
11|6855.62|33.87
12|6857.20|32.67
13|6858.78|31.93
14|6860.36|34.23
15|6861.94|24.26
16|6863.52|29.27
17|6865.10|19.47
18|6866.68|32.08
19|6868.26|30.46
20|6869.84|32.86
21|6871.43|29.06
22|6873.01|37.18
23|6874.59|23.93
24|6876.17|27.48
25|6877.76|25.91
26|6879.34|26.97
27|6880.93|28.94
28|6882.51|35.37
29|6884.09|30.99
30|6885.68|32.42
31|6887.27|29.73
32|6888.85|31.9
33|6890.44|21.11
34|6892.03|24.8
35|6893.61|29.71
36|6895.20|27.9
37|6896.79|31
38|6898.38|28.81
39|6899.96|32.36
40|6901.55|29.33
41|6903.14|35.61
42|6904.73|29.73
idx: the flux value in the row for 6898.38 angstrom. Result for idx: 28.81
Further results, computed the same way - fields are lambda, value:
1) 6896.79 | 31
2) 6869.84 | 32.86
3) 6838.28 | 23.38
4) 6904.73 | 29.73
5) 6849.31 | 24.45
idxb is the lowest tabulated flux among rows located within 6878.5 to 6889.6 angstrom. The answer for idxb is 26.97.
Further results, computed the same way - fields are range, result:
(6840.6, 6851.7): 18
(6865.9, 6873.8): 29.06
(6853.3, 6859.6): 31.93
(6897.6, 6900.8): 28.81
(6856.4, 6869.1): 19.47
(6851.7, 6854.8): 32.33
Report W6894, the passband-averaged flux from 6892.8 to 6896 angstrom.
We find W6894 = 28.8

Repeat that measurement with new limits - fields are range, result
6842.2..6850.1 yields 25.1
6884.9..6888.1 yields 31.1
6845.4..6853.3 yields 27.8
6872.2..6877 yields 29.5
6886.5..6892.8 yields 26.9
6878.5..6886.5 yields 30.9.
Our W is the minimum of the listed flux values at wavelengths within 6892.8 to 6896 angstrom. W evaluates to 27.9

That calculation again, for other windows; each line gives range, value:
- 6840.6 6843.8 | 28.83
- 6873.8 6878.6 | 23.93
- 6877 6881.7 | 25.91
